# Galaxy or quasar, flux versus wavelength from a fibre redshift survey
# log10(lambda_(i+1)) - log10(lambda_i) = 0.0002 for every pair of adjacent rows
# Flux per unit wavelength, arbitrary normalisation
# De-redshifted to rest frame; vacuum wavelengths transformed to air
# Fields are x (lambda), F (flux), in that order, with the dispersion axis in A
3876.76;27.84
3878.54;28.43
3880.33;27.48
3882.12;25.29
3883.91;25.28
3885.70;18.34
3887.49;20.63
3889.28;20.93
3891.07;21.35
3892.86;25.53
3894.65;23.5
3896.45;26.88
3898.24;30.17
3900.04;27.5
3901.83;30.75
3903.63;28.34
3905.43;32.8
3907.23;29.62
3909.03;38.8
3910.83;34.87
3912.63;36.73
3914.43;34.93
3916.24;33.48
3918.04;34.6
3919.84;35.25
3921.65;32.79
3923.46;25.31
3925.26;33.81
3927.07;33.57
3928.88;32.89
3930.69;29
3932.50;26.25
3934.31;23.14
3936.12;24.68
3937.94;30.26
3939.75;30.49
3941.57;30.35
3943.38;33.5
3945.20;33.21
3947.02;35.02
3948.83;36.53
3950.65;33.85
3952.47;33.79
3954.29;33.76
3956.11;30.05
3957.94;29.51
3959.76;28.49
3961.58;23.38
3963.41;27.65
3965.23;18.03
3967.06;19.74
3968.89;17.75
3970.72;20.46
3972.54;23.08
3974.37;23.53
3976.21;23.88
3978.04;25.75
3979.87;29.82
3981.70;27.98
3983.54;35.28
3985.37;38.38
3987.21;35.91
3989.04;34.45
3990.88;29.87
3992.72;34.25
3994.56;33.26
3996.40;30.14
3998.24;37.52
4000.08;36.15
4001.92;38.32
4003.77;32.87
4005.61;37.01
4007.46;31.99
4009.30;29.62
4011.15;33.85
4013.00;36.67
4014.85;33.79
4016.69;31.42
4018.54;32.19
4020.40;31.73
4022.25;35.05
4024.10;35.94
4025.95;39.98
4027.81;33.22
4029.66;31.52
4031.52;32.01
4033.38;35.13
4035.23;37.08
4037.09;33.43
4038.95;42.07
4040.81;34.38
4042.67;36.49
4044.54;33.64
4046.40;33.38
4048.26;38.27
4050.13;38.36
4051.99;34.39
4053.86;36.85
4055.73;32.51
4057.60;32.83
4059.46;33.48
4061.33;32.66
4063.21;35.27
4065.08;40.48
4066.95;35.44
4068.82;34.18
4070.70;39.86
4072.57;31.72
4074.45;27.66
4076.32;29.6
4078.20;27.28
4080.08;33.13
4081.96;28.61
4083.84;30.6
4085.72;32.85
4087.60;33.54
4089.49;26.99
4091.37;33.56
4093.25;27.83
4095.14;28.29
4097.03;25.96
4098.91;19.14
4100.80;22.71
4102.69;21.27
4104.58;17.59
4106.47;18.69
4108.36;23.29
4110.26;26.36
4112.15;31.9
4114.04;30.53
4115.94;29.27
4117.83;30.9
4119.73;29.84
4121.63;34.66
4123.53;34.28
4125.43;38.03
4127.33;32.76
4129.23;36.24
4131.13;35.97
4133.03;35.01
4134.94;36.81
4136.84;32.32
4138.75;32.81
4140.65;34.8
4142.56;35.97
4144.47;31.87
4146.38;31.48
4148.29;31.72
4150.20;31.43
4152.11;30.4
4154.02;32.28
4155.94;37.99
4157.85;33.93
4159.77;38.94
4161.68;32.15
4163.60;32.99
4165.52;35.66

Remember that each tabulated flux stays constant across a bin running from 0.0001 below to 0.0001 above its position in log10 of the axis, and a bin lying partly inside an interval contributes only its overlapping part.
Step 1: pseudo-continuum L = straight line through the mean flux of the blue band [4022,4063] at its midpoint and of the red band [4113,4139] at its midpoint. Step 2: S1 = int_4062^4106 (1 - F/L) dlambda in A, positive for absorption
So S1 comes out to 6.1 A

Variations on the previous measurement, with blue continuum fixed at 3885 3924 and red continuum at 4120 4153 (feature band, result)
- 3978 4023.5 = -3.35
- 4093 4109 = 5.13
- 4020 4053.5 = -3.70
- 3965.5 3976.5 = 3.43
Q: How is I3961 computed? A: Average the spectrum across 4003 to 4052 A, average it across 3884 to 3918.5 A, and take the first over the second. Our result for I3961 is 1.20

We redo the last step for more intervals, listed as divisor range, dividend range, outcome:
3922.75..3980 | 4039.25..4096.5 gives 1.18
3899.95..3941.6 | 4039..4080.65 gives 1.10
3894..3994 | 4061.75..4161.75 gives 1.04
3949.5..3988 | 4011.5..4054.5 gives 1.27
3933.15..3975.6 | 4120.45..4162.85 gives 1.23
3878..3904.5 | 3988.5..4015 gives 1.34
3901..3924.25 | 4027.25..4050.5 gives 1.07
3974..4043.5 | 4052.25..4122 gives 0.89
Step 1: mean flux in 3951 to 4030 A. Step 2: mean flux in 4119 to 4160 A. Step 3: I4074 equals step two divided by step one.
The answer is 1.10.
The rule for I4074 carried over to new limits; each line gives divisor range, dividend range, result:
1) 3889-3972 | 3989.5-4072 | 1.18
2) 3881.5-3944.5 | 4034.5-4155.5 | 1.09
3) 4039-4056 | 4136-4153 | 0.91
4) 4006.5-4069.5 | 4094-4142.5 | 0.86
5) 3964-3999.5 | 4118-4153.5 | 1.18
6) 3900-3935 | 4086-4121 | 0.84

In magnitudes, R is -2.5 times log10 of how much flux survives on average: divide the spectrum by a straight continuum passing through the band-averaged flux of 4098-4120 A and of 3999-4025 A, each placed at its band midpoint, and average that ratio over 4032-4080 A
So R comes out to -0.16 mag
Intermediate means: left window 34.1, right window 25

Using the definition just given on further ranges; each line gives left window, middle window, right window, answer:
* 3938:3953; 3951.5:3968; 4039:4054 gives 0.23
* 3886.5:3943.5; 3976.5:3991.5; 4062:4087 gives -0.03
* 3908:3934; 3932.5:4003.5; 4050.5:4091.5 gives 0.11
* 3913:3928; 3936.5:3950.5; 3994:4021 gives 0.03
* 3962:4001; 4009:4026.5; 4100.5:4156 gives -0.17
